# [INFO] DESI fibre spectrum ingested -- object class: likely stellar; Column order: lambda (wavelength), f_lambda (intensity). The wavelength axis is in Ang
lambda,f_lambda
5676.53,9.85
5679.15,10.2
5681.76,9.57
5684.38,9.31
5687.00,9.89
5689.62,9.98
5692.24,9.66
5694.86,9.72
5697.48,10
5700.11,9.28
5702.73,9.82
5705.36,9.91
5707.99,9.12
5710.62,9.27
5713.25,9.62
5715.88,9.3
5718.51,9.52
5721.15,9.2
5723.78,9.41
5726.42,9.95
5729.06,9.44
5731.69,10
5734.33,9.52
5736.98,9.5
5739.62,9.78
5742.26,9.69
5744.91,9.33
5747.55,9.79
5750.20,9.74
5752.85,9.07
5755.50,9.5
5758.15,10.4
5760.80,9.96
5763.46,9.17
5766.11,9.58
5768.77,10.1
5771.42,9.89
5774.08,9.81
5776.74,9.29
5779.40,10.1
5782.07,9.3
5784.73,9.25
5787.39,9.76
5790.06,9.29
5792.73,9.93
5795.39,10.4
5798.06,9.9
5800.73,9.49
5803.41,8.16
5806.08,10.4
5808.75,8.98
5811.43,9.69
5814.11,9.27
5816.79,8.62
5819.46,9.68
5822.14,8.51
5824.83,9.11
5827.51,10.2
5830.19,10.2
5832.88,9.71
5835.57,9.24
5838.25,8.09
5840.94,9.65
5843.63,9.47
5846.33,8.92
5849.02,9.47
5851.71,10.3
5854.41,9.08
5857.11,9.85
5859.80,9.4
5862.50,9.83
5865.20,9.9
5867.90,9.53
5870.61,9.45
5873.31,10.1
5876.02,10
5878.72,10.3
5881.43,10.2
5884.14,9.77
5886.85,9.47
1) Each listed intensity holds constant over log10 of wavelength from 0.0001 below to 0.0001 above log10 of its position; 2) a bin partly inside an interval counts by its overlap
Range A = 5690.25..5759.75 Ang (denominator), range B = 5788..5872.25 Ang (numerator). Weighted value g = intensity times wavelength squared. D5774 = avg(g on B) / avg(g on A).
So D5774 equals 1.0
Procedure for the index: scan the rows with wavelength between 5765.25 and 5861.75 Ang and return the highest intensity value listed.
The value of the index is 10.4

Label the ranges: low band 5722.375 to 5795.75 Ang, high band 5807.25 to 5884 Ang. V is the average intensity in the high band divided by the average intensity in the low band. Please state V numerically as 0.99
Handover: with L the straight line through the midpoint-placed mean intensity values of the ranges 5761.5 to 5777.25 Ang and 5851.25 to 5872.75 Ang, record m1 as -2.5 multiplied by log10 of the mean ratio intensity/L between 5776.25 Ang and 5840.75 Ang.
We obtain 0.02 mag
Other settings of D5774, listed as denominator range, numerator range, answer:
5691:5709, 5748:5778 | 1.03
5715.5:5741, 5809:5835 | 1.02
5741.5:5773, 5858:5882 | 1.06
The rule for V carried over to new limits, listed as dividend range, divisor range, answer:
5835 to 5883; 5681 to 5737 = 1.00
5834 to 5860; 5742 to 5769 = 0.97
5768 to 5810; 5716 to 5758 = 1.00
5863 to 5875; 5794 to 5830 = 1.03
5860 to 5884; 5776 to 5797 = 1.02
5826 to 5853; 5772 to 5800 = 0.98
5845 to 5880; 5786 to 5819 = 1.02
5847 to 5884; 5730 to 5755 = 1.02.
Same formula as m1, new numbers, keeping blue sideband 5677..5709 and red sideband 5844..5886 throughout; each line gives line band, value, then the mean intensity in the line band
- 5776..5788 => 0.021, 9.54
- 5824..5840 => 0.032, 9.44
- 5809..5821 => 0.052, 9.27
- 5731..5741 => 0.004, 9.68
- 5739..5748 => 0.010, 9.63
